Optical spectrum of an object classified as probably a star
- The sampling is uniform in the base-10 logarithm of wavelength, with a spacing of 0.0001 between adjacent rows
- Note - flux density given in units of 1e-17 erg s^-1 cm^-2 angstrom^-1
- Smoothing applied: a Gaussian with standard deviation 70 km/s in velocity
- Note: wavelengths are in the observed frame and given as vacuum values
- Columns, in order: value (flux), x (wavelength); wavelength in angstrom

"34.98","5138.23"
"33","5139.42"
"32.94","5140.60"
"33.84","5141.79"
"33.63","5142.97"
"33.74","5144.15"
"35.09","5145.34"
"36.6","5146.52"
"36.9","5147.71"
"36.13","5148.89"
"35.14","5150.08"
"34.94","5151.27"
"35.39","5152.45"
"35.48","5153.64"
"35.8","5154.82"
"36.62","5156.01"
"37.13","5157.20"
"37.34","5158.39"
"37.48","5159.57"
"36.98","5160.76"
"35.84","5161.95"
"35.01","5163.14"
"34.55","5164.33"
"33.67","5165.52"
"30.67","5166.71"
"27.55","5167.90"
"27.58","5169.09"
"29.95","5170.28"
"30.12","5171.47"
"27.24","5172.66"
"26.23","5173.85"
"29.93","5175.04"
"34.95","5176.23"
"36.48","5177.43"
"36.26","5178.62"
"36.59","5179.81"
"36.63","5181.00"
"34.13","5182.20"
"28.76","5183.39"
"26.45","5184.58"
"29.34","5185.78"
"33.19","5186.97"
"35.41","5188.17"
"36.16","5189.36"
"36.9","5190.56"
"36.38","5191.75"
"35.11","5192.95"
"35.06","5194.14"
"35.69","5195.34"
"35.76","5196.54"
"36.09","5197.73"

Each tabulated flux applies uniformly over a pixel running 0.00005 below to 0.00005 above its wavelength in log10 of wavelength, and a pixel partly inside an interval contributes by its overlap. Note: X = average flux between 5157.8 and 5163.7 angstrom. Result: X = 36.6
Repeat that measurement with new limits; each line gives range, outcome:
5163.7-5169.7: 30.8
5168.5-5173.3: 28.7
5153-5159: 36.5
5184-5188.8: 31.1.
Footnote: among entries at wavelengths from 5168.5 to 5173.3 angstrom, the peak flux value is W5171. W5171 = 30.12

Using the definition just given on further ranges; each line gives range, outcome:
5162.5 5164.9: 35.01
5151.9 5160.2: 37.48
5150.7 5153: 35.39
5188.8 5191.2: 36.9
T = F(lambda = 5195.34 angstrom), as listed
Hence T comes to 35.69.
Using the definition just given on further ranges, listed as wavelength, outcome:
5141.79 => 33.84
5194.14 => 35.06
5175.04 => 29.93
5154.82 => 35.8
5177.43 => 36.48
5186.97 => 33.19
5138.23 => 34.98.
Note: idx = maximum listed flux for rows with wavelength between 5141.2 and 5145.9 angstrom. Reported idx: 35.09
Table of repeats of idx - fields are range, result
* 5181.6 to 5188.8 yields 35.41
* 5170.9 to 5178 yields 36.48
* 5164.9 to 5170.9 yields 33.67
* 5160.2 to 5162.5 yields 36.98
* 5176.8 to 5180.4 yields 36.59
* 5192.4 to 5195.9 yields 35.69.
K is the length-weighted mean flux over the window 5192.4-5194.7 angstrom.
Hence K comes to 35.2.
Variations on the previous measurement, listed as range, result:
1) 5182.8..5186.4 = 28.2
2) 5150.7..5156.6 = 35.7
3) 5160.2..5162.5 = 36.4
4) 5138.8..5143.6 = 33.4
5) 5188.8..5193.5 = 36.1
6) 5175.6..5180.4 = 36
